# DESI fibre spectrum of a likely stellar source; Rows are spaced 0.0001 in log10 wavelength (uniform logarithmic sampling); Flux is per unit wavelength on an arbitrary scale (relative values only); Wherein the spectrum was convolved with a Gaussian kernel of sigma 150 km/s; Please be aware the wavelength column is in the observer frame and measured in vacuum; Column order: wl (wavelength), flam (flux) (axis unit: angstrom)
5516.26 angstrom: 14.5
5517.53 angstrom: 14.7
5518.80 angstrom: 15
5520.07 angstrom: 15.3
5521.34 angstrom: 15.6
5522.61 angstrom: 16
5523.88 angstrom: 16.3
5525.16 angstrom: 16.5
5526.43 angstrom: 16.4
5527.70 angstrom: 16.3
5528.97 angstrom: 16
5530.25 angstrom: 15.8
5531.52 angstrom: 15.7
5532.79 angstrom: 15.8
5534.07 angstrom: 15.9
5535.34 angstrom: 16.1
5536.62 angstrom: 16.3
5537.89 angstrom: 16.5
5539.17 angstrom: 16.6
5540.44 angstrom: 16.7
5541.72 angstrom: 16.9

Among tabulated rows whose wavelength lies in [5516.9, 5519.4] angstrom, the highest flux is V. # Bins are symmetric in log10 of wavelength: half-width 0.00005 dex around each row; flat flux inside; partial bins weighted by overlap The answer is 15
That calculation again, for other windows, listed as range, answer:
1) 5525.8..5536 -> 16.4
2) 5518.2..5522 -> 15.6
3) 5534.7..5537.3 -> 16.3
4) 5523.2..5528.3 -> 16.5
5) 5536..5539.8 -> 16.6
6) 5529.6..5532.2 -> 15.8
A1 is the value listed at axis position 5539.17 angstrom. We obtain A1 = 16.6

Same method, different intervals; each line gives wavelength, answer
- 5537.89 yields 16.5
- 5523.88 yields 16.3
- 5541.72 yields 16.9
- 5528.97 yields 16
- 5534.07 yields 15.9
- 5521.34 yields 15.6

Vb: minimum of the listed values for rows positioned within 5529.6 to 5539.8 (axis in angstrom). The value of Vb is 15.7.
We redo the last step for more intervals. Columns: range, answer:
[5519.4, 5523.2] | 15.3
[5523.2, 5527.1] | 16.3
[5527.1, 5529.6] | 16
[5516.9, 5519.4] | 14.7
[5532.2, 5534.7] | 15.8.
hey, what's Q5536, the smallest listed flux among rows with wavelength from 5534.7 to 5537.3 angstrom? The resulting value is 16.1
